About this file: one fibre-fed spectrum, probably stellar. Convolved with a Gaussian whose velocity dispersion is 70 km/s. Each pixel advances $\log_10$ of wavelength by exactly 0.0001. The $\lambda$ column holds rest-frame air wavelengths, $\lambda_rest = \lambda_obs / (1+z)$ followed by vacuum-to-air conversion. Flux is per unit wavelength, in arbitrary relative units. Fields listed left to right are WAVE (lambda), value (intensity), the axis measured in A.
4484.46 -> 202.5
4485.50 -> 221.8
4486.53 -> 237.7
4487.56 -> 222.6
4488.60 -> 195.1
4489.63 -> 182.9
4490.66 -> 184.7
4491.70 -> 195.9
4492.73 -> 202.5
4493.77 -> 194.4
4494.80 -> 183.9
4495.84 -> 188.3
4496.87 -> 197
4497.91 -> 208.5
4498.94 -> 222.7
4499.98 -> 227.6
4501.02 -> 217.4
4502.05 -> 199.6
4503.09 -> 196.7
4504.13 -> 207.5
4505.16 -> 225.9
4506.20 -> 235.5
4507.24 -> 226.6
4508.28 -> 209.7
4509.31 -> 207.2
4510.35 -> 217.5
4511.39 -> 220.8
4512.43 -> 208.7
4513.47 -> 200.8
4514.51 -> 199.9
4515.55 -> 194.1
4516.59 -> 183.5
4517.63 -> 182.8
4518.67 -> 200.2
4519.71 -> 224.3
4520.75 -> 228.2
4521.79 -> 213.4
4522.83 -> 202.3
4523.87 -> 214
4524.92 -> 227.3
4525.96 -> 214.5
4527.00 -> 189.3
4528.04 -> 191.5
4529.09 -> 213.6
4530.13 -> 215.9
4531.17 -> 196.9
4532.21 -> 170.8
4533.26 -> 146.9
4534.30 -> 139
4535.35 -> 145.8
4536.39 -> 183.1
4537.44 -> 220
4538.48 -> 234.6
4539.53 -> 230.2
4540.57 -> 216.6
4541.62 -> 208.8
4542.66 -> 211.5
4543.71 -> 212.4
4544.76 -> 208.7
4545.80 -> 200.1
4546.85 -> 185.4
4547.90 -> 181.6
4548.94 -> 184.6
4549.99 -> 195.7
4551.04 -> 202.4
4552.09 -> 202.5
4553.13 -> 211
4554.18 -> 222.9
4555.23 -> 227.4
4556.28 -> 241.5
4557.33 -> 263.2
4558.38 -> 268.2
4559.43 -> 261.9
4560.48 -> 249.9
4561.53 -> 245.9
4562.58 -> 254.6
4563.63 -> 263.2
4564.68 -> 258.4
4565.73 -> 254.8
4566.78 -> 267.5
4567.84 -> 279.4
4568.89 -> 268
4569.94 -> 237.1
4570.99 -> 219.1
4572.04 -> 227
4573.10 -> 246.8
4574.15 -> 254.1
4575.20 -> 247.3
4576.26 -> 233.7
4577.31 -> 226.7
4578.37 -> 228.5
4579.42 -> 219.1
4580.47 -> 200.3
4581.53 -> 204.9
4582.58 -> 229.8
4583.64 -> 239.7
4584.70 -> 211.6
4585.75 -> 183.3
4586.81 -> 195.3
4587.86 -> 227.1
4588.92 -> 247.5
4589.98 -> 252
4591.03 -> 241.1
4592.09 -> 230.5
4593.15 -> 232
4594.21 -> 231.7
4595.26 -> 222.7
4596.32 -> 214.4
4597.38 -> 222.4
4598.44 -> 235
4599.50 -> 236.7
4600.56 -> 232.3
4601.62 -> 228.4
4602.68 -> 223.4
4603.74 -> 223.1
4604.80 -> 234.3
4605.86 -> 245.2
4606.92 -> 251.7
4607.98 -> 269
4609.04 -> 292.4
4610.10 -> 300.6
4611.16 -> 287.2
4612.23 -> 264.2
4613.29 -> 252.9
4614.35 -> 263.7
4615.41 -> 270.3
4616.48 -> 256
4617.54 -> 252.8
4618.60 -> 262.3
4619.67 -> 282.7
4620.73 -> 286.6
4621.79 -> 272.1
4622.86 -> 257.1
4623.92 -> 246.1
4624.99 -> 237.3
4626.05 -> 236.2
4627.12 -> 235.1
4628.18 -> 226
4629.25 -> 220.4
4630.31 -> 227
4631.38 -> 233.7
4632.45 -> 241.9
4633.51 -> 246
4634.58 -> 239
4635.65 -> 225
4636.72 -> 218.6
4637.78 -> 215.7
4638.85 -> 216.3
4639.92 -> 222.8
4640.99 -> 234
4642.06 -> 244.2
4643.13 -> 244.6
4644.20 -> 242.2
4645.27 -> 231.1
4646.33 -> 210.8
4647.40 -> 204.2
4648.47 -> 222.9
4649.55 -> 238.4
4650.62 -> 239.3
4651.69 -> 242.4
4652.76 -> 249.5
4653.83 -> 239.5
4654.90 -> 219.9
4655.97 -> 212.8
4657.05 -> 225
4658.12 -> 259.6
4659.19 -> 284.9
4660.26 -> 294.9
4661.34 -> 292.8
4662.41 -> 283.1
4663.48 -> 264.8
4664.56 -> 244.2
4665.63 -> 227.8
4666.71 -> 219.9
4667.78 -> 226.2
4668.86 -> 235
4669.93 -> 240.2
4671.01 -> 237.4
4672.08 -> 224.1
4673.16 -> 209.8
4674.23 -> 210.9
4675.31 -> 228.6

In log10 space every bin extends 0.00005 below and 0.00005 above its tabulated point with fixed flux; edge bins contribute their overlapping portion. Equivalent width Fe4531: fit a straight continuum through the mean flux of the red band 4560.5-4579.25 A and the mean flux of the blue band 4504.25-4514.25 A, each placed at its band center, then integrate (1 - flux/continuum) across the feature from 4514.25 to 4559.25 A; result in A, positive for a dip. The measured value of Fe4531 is 4.9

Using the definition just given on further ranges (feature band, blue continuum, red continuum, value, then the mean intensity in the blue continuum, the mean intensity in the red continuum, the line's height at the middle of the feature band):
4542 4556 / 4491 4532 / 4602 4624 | 1.4 A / 207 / 262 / 227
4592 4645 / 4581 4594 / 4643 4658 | -3.8 A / 225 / 231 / 228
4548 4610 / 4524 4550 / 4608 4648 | -4.4 A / 197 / 246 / 220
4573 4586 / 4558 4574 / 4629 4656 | 1.3 A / 253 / 231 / 249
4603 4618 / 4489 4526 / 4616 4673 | -1.8 A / 207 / 241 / 233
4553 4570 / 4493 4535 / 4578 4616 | -2.3 A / 203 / 237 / 223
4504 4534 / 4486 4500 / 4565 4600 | 0.8 A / 202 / 232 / 211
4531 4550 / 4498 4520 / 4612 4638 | 2.3 A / 210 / 247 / 220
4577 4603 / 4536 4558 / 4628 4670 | -0.2 A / 212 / 238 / 223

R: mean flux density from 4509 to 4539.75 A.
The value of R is 200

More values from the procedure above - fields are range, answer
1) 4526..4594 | 221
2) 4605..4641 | 250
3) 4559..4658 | 240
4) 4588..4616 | 246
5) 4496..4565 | 211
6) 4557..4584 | 244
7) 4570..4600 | 227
